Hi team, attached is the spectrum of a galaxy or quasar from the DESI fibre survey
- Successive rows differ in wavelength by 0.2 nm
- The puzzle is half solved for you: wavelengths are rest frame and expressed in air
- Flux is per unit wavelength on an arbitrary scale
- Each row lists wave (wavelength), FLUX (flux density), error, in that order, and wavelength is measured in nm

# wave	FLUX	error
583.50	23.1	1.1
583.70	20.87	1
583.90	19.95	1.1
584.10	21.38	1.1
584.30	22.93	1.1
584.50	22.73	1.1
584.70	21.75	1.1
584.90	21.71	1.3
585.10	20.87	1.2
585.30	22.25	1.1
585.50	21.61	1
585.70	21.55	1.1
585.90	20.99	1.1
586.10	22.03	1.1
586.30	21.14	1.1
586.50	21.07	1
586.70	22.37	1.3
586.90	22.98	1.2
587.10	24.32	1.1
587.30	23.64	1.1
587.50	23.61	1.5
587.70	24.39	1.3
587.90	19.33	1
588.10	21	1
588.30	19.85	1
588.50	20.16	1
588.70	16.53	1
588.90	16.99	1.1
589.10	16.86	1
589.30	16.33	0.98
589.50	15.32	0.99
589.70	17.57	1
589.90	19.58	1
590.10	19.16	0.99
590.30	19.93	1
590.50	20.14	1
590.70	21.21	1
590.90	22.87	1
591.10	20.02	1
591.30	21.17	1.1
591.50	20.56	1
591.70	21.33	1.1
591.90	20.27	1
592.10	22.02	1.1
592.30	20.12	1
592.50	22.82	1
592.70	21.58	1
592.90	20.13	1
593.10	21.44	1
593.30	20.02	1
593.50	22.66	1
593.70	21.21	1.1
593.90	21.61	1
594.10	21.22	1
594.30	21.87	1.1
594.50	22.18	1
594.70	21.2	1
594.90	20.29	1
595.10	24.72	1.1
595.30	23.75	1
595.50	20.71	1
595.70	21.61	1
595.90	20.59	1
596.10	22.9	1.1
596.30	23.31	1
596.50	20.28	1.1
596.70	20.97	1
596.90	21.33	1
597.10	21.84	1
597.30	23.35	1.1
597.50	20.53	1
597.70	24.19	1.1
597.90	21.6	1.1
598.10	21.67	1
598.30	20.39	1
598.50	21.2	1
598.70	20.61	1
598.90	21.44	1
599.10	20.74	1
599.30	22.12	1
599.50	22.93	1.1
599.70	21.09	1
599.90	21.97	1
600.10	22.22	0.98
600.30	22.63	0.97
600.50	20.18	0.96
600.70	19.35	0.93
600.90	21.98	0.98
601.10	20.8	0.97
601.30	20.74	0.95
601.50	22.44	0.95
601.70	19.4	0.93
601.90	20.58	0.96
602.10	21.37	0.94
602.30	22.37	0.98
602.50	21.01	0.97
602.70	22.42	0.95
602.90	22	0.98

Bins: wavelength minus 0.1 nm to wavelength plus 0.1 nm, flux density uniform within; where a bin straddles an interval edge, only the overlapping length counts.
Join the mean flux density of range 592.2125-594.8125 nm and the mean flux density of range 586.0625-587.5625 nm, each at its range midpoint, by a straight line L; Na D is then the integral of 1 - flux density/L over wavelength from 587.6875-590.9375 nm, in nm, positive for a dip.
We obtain 0.46 nm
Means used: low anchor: 22.6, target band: 19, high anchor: 21.4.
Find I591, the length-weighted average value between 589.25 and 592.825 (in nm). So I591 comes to 20.2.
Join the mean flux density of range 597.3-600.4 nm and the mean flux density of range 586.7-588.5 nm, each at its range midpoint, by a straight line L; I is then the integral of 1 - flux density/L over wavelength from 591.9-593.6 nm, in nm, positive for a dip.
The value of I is 0.06 nm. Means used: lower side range 22.3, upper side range 21.7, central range 21.3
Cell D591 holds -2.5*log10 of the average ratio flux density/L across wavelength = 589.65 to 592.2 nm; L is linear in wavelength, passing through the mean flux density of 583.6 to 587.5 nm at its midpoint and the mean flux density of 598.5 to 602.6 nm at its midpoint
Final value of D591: 0.06 mag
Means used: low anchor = 21.9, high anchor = 21.3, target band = 20.5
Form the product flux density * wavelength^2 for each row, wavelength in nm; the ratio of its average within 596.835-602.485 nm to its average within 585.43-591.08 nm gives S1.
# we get 1.09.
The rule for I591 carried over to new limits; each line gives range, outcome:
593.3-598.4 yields 21.8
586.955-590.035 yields 19.7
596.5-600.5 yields 21.7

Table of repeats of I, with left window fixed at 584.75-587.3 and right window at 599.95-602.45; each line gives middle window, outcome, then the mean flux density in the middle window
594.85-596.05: -0.032 nm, 22.1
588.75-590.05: 0.276 nm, 17.2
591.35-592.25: 0.028 nm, 21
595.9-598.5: -0.048 nm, 21.8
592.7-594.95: 0.029 nm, 21.3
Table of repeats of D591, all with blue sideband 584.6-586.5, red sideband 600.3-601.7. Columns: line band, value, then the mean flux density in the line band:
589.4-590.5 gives 0.16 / 18.5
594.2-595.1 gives -0.03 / 21.8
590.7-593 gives 0.01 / 21.2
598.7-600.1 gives -0.03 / 21.7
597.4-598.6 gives -0.03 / 21.6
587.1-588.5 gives -0.03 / 22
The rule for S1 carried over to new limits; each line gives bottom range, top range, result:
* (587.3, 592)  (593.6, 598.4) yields 1.12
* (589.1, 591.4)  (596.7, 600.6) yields 1.16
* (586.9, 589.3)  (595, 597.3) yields 1.10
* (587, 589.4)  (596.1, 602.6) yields 1.10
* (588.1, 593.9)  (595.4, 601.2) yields 1.10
